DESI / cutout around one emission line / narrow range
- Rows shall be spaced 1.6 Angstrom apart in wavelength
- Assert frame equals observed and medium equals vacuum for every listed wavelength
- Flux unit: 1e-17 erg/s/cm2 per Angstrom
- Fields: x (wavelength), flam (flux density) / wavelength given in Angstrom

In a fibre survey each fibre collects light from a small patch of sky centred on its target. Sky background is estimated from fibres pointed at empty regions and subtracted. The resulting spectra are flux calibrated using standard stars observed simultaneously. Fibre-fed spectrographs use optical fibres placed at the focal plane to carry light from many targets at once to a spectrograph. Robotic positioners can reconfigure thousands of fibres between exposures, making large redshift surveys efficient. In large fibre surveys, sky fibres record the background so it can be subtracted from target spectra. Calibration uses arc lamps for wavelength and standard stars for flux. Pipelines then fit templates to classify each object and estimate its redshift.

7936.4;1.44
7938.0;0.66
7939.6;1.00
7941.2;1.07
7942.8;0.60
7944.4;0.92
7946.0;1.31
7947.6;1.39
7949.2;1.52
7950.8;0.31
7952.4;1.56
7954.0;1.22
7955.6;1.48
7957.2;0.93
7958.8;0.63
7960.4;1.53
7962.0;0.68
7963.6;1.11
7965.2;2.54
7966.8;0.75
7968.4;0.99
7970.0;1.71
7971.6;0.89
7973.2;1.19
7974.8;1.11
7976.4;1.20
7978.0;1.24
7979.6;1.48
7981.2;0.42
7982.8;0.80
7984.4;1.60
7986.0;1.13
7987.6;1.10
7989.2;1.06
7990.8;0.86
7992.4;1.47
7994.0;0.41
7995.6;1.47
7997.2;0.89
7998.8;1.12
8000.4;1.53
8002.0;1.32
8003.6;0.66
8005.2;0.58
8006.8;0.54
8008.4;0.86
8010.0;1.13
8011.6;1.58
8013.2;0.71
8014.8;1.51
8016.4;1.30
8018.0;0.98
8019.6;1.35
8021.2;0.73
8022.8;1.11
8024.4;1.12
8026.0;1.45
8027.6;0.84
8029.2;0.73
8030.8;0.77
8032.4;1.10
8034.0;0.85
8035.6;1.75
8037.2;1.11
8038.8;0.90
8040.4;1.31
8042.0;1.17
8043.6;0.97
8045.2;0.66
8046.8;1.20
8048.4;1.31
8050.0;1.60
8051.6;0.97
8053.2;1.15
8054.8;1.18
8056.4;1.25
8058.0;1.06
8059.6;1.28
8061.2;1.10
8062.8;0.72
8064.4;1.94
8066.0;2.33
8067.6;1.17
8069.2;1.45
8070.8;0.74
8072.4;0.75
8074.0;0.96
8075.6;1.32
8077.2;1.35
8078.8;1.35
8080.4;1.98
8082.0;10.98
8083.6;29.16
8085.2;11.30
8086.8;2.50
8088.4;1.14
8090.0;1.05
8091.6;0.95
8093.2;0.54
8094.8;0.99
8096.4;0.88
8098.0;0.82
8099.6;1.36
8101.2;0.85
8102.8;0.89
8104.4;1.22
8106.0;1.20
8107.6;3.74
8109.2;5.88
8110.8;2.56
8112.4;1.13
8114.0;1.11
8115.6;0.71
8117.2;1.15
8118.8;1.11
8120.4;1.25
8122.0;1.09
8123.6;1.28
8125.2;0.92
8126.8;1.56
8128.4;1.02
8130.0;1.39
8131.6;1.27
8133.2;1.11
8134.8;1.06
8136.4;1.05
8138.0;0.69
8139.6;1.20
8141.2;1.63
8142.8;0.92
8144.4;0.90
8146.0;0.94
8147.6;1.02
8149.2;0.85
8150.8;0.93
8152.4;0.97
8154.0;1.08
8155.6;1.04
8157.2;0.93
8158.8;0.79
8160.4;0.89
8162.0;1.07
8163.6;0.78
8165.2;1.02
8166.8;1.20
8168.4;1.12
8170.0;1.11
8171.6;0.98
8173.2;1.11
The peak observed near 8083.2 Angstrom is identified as H-alpha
